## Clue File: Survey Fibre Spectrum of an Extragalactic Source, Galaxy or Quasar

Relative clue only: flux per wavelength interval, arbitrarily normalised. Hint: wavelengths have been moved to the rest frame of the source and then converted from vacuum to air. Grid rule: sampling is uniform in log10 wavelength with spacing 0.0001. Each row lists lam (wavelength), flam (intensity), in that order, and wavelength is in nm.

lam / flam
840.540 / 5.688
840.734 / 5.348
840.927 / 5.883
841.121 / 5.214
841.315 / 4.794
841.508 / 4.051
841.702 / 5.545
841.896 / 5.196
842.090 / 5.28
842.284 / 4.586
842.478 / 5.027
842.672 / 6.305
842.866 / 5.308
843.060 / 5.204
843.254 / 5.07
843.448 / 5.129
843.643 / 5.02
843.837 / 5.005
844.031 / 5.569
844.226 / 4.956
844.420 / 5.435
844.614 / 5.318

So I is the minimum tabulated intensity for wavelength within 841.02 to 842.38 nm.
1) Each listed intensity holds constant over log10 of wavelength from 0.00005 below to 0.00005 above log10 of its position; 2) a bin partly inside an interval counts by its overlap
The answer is 4.051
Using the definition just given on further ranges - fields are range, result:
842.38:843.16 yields 5.027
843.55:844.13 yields 5.005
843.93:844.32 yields 4.956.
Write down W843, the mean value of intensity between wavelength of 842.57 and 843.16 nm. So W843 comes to 5.6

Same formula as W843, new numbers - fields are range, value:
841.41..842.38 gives 4.93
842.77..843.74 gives 5.14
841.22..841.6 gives 4.43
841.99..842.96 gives 5.3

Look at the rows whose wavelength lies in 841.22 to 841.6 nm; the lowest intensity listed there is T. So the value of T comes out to 4.051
